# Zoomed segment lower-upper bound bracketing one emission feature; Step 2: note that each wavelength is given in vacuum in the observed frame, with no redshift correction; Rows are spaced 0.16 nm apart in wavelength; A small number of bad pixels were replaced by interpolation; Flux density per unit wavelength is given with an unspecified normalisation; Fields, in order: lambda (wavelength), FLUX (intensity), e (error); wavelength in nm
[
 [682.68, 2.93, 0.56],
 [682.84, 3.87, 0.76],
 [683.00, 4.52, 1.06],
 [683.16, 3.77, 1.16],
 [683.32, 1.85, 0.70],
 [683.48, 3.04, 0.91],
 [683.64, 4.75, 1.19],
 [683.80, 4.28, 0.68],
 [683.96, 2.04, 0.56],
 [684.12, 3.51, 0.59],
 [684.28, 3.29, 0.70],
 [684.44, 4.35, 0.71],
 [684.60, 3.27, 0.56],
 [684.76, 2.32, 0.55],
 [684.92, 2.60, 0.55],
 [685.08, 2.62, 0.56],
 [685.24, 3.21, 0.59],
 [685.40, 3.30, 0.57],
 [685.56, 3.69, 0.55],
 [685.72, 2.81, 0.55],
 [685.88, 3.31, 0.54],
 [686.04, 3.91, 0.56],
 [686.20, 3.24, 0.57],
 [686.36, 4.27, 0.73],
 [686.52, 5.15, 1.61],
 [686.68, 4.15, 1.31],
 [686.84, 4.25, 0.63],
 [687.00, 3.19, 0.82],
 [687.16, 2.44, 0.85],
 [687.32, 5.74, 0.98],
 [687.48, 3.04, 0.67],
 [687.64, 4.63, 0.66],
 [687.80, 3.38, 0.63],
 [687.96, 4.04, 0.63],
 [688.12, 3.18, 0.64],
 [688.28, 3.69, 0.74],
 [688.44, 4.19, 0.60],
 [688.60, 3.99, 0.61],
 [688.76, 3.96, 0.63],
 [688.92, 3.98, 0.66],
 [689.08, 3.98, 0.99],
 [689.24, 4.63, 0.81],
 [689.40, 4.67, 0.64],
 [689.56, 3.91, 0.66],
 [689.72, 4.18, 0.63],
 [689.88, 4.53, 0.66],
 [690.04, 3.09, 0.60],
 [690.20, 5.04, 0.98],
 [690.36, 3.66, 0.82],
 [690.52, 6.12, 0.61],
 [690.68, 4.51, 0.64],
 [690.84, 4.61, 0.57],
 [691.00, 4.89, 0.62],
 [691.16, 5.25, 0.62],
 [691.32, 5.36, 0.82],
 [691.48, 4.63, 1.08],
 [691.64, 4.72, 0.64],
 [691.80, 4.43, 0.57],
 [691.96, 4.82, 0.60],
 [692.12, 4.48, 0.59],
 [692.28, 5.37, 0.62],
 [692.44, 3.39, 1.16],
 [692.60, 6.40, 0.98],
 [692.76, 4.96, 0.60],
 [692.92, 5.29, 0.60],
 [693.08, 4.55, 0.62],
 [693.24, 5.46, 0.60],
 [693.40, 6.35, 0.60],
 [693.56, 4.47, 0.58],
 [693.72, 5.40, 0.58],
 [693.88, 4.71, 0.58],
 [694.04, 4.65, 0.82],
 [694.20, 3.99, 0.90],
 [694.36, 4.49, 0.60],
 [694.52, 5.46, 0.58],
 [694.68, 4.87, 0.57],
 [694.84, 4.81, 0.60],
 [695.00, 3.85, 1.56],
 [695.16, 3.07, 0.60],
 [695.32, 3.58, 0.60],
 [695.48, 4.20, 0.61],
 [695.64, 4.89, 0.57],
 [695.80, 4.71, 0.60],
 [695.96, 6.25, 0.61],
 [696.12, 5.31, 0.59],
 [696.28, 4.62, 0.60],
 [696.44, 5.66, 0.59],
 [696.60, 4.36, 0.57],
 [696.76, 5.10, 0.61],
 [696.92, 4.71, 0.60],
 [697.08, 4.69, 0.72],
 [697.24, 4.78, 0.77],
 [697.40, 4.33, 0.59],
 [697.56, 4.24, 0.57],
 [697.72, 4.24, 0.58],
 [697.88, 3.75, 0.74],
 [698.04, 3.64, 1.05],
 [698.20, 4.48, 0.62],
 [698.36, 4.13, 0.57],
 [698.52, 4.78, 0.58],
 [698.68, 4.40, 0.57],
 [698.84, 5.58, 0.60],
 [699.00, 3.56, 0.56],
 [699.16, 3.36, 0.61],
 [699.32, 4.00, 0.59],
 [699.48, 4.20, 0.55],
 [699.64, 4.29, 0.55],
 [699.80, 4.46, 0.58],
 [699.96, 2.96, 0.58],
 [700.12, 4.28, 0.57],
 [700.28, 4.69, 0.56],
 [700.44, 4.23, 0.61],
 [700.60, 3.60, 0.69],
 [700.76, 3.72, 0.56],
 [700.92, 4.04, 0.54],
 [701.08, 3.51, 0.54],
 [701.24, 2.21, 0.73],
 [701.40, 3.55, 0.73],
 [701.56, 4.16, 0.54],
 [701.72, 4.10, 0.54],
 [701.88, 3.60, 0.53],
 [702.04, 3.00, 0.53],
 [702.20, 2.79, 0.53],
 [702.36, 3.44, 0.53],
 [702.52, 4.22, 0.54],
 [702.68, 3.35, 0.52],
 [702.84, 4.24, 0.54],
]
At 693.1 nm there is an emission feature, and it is Mg II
